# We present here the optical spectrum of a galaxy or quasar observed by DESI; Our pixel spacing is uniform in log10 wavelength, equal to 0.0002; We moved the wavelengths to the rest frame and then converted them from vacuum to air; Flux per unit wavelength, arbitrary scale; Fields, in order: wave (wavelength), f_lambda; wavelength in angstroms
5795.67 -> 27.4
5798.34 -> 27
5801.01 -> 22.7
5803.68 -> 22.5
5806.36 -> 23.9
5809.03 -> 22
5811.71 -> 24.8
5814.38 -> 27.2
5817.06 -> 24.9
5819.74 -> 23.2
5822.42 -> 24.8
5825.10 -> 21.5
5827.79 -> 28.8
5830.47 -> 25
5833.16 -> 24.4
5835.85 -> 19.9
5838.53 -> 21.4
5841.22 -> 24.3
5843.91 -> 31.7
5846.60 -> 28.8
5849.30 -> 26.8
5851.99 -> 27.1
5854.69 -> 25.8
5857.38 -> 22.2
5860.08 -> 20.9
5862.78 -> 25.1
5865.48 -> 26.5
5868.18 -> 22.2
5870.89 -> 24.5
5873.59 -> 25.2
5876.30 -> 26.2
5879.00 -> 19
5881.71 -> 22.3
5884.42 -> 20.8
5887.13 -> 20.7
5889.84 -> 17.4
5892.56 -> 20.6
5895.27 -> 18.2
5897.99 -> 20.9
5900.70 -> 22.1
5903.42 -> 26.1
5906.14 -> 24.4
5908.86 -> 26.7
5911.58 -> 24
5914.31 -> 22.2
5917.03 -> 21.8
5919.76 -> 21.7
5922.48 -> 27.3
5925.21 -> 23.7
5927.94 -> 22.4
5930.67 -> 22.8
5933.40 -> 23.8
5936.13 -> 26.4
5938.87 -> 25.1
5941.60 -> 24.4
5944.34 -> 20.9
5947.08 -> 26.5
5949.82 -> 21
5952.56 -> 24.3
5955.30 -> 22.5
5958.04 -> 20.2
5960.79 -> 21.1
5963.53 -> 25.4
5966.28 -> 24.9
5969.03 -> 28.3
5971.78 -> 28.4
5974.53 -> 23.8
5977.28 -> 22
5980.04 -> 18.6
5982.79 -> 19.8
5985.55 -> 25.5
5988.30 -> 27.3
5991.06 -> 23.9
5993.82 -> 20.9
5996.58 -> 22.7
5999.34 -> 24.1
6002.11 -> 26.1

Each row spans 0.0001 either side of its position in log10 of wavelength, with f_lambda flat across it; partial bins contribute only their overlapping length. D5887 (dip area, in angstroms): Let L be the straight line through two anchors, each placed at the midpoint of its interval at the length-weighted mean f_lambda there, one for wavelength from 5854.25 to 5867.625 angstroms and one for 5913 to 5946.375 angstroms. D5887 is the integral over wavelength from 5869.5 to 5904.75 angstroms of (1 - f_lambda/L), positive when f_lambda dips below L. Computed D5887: 2.9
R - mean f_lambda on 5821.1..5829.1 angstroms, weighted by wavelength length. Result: 25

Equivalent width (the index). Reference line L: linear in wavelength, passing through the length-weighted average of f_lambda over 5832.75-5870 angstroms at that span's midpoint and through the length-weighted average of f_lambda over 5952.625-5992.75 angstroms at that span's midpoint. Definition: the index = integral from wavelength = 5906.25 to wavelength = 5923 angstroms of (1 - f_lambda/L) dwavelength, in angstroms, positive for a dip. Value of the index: 0.28 angstroms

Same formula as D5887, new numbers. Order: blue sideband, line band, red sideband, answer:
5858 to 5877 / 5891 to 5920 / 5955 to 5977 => 2.0 angstroms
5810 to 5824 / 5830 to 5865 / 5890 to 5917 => -1.3 angstroms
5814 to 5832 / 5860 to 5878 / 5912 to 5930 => -0.3 angstroms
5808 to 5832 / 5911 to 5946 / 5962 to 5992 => 1.2 angstroms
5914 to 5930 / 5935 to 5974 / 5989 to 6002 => -1.5 angstroms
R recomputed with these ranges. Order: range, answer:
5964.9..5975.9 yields 26.3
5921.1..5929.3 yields 24.5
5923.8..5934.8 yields 23.2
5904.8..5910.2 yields 25.6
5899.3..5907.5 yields 24.2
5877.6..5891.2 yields 20.1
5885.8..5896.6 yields 19.2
